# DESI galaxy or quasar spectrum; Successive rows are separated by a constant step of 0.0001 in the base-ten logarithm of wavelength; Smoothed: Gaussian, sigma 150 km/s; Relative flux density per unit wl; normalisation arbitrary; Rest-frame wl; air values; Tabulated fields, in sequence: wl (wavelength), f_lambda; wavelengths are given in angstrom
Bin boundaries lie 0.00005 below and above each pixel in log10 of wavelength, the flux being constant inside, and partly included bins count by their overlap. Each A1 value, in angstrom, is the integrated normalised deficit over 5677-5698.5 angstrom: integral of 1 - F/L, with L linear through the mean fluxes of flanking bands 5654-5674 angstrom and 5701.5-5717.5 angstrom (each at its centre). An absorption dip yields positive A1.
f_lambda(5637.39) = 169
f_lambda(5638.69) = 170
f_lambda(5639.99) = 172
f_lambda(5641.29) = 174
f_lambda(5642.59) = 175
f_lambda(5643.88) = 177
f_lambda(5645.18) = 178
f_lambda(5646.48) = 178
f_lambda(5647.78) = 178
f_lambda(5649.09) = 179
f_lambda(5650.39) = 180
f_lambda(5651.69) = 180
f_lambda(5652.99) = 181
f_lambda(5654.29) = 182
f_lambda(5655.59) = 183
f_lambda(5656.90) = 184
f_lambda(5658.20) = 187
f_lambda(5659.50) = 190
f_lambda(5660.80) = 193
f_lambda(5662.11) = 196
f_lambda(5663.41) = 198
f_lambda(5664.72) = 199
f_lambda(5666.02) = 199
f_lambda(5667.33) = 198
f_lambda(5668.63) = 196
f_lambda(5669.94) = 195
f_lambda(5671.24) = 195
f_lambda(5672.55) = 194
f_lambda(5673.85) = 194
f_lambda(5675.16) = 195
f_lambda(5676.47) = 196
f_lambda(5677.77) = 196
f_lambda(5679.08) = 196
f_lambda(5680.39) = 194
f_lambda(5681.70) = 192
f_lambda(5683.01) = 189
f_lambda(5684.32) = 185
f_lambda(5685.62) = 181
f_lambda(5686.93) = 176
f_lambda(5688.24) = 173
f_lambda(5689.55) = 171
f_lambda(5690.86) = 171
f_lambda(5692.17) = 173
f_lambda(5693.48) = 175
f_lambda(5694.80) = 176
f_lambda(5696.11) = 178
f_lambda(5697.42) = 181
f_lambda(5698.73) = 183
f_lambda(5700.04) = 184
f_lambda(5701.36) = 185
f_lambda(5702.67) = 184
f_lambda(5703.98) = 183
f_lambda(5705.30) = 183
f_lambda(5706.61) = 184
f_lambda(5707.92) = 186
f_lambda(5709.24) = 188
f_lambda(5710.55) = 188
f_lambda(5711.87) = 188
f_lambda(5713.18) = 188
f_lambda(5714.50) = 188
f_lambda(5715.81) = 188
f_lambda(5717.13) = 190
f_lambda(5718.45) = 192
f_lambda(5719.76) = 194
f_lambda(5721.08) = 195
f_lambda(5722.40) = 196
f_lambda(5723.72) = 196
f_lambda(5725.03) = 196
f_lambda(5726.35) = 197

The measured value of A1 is 0.9 angstrom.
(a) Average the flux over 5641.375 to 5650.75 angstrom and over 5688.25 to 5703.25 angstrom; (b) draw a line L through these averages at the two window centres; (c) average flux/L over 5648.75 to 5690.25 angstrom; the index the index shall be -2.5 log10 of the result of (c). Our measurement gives -0.07 mag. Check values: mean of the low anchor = 178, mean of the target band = 189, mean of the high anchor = 178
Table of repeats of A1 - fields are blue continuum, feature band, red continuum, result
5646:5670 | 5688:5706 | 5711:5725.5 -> 1.1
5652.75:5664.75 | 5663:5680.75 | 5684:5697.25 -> -1.2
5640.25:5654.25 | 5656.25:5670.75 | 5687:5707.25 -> -1.3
